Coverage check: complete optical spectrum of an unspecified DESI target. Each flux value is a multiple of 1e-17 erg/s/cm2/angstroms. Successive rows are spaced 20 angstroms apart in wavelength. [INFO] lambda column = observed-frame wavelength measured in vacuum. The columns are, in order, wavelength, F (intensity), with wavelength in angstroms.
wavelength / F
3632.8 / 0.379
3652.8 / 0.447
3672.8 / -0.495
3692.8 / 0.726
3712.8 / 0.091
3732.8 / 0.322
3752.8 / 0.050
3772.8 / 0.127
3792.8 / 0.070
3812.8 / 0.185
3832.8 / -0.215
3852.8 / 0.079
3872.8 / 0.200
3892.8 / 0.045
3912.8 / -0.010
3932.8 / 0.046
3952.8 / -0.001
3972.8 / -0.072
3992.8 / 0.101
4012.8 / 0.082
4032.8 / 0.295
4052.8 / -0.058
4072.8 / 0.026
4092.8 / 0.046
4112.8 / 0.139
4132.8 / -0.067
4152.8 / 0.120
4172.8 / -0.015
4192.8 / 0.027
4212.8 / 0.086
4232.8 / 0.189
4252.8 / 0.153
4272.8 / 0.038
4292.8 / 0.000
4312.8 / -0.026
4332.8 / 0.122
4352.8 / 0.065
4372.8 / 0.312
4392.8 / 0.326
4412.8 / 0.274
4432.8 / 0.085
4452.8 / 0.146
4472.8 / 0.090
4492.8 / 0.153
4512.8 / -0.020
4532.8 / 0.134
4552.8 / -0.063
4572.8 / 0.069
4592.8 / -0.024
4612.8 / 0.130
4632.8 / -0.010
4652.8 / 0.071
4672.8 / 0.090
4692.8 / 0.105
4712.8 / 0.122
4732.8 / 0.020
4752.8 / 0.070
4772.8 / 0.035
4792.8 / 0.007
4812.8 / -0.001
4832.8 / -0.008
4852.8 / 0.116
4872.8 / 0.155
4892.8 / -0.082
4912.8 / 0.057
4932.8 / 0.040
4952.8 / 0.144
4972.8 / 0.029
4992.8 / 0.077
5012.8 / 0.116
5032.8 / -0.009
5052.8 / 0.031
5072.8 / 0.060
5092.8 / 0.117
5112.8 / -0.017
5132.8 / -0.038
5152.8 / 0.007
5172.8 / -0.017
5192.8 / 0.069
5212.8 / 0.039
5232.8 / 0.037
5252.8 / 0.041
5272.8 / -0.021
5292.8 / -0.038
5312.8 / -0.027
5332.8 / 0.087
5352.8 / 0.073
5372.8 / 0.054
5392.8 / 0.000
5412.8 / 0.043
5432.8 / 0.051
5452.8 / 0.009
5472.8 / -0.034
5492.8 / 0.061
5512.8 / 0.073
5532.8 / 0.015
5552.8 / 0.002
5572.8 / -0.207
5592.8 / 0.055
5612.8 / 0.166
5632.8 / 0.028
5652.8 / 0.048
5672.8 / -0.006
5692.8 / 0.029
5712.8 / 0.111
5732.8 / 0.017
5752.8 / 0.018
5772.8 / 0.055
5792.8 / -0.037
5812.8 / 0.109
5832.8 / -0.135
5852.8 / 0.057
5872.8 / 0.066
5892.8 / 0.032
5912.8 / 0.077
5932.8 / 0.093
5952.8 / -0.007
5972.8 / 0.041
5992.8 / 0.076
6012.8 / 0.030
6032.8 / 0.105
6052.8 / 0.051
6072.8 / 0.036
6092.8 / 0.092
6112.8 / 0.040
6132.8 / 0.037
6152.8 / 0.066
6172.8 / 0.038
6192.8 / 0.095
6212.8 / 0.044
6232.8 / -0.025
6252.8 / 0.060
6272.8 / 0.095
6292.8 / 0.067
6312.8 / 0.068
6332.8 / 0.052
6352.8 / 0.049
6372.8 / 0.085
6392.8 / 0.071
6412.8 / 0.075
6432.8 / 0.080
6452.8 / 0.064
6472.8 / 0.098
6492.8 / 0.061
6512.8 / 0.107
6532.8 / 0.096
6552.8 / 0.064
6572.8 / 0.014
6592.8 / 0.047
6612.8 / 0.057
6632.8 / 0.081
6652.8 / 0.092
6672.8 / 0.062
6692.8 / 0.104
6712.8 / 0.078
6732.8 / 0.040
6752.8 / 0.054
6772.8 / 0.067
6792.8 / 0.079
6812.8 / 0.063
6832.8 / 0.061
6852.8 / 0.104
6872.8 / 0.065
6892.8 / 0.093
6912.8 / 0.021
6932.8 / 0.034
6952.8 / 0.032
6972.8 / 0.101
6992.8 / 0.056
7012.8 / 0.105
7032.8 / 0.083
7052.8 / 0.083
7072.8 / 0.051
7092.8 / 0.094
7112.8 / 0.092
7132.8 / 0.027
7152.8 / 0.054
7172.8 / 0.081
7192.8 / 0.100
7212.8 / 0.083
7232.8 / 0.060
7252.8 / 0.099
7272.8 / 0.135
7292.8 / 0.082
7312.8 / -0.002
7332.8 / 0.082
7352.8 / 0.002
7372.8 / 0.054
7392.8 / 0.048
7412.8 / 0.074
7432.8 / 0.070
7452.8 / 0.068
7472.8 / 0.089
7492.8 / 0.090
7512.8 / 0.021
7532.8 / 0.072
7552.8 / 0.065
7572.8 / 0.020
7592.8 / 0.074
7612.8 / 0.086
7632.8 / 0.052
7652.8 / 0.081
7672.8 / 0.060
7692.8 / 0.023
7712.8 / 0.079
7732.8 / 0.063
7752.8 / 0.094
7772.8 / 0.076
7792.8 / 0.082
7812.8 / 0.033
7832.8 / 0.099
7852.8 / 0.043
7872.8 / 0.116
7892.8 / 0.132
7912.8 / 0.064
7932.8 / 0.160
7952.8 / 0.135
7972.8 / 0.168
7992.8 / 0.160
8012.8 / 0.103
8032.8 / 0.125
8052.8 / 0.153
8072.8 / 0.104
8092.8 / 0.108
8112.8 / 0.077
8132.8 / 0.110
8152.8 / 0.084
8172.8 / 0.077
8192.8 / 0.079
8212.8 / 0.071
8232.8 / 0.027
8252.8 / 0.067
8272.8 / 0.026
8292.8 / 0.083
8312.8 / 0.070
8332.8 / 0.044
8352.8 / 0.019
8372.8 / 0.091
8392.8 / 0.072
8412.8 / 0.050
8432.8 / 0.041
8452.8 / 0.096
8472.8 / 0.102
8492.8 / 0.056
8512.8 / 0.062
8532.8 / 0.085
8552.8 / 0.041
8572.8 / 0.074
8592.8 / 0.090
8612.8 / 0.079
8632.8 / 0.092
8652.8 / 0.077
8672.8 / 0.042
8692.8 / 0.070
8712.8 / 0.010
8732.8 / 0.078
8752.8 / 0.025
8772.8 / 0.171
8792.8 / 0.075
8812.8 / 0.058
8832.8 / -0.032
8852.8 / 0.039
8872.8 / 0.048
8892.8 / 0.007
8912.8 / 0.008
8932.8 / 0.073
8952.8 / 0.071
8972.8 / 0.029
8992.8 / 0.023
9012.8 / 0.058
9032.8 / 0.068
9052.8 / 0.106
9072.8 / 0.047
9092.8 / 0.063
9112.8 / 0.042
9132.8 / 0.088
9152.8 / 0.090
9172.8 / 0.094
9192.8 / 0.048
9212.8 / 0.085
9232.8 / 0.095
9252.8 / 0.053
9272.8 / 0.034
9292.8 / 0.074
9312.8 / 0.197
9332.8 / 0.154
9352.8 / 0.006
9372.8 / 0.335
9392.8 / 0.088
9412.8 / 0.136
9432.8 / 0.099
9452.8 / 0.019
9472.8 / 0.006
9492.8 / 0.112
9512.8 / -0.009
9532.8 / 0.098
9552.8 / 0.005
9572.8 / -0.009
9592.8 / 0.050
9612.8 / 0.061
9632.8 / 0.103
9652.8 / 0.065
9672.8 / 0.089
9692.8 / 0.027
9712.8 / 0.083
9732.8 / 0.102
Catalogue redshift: 1.85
